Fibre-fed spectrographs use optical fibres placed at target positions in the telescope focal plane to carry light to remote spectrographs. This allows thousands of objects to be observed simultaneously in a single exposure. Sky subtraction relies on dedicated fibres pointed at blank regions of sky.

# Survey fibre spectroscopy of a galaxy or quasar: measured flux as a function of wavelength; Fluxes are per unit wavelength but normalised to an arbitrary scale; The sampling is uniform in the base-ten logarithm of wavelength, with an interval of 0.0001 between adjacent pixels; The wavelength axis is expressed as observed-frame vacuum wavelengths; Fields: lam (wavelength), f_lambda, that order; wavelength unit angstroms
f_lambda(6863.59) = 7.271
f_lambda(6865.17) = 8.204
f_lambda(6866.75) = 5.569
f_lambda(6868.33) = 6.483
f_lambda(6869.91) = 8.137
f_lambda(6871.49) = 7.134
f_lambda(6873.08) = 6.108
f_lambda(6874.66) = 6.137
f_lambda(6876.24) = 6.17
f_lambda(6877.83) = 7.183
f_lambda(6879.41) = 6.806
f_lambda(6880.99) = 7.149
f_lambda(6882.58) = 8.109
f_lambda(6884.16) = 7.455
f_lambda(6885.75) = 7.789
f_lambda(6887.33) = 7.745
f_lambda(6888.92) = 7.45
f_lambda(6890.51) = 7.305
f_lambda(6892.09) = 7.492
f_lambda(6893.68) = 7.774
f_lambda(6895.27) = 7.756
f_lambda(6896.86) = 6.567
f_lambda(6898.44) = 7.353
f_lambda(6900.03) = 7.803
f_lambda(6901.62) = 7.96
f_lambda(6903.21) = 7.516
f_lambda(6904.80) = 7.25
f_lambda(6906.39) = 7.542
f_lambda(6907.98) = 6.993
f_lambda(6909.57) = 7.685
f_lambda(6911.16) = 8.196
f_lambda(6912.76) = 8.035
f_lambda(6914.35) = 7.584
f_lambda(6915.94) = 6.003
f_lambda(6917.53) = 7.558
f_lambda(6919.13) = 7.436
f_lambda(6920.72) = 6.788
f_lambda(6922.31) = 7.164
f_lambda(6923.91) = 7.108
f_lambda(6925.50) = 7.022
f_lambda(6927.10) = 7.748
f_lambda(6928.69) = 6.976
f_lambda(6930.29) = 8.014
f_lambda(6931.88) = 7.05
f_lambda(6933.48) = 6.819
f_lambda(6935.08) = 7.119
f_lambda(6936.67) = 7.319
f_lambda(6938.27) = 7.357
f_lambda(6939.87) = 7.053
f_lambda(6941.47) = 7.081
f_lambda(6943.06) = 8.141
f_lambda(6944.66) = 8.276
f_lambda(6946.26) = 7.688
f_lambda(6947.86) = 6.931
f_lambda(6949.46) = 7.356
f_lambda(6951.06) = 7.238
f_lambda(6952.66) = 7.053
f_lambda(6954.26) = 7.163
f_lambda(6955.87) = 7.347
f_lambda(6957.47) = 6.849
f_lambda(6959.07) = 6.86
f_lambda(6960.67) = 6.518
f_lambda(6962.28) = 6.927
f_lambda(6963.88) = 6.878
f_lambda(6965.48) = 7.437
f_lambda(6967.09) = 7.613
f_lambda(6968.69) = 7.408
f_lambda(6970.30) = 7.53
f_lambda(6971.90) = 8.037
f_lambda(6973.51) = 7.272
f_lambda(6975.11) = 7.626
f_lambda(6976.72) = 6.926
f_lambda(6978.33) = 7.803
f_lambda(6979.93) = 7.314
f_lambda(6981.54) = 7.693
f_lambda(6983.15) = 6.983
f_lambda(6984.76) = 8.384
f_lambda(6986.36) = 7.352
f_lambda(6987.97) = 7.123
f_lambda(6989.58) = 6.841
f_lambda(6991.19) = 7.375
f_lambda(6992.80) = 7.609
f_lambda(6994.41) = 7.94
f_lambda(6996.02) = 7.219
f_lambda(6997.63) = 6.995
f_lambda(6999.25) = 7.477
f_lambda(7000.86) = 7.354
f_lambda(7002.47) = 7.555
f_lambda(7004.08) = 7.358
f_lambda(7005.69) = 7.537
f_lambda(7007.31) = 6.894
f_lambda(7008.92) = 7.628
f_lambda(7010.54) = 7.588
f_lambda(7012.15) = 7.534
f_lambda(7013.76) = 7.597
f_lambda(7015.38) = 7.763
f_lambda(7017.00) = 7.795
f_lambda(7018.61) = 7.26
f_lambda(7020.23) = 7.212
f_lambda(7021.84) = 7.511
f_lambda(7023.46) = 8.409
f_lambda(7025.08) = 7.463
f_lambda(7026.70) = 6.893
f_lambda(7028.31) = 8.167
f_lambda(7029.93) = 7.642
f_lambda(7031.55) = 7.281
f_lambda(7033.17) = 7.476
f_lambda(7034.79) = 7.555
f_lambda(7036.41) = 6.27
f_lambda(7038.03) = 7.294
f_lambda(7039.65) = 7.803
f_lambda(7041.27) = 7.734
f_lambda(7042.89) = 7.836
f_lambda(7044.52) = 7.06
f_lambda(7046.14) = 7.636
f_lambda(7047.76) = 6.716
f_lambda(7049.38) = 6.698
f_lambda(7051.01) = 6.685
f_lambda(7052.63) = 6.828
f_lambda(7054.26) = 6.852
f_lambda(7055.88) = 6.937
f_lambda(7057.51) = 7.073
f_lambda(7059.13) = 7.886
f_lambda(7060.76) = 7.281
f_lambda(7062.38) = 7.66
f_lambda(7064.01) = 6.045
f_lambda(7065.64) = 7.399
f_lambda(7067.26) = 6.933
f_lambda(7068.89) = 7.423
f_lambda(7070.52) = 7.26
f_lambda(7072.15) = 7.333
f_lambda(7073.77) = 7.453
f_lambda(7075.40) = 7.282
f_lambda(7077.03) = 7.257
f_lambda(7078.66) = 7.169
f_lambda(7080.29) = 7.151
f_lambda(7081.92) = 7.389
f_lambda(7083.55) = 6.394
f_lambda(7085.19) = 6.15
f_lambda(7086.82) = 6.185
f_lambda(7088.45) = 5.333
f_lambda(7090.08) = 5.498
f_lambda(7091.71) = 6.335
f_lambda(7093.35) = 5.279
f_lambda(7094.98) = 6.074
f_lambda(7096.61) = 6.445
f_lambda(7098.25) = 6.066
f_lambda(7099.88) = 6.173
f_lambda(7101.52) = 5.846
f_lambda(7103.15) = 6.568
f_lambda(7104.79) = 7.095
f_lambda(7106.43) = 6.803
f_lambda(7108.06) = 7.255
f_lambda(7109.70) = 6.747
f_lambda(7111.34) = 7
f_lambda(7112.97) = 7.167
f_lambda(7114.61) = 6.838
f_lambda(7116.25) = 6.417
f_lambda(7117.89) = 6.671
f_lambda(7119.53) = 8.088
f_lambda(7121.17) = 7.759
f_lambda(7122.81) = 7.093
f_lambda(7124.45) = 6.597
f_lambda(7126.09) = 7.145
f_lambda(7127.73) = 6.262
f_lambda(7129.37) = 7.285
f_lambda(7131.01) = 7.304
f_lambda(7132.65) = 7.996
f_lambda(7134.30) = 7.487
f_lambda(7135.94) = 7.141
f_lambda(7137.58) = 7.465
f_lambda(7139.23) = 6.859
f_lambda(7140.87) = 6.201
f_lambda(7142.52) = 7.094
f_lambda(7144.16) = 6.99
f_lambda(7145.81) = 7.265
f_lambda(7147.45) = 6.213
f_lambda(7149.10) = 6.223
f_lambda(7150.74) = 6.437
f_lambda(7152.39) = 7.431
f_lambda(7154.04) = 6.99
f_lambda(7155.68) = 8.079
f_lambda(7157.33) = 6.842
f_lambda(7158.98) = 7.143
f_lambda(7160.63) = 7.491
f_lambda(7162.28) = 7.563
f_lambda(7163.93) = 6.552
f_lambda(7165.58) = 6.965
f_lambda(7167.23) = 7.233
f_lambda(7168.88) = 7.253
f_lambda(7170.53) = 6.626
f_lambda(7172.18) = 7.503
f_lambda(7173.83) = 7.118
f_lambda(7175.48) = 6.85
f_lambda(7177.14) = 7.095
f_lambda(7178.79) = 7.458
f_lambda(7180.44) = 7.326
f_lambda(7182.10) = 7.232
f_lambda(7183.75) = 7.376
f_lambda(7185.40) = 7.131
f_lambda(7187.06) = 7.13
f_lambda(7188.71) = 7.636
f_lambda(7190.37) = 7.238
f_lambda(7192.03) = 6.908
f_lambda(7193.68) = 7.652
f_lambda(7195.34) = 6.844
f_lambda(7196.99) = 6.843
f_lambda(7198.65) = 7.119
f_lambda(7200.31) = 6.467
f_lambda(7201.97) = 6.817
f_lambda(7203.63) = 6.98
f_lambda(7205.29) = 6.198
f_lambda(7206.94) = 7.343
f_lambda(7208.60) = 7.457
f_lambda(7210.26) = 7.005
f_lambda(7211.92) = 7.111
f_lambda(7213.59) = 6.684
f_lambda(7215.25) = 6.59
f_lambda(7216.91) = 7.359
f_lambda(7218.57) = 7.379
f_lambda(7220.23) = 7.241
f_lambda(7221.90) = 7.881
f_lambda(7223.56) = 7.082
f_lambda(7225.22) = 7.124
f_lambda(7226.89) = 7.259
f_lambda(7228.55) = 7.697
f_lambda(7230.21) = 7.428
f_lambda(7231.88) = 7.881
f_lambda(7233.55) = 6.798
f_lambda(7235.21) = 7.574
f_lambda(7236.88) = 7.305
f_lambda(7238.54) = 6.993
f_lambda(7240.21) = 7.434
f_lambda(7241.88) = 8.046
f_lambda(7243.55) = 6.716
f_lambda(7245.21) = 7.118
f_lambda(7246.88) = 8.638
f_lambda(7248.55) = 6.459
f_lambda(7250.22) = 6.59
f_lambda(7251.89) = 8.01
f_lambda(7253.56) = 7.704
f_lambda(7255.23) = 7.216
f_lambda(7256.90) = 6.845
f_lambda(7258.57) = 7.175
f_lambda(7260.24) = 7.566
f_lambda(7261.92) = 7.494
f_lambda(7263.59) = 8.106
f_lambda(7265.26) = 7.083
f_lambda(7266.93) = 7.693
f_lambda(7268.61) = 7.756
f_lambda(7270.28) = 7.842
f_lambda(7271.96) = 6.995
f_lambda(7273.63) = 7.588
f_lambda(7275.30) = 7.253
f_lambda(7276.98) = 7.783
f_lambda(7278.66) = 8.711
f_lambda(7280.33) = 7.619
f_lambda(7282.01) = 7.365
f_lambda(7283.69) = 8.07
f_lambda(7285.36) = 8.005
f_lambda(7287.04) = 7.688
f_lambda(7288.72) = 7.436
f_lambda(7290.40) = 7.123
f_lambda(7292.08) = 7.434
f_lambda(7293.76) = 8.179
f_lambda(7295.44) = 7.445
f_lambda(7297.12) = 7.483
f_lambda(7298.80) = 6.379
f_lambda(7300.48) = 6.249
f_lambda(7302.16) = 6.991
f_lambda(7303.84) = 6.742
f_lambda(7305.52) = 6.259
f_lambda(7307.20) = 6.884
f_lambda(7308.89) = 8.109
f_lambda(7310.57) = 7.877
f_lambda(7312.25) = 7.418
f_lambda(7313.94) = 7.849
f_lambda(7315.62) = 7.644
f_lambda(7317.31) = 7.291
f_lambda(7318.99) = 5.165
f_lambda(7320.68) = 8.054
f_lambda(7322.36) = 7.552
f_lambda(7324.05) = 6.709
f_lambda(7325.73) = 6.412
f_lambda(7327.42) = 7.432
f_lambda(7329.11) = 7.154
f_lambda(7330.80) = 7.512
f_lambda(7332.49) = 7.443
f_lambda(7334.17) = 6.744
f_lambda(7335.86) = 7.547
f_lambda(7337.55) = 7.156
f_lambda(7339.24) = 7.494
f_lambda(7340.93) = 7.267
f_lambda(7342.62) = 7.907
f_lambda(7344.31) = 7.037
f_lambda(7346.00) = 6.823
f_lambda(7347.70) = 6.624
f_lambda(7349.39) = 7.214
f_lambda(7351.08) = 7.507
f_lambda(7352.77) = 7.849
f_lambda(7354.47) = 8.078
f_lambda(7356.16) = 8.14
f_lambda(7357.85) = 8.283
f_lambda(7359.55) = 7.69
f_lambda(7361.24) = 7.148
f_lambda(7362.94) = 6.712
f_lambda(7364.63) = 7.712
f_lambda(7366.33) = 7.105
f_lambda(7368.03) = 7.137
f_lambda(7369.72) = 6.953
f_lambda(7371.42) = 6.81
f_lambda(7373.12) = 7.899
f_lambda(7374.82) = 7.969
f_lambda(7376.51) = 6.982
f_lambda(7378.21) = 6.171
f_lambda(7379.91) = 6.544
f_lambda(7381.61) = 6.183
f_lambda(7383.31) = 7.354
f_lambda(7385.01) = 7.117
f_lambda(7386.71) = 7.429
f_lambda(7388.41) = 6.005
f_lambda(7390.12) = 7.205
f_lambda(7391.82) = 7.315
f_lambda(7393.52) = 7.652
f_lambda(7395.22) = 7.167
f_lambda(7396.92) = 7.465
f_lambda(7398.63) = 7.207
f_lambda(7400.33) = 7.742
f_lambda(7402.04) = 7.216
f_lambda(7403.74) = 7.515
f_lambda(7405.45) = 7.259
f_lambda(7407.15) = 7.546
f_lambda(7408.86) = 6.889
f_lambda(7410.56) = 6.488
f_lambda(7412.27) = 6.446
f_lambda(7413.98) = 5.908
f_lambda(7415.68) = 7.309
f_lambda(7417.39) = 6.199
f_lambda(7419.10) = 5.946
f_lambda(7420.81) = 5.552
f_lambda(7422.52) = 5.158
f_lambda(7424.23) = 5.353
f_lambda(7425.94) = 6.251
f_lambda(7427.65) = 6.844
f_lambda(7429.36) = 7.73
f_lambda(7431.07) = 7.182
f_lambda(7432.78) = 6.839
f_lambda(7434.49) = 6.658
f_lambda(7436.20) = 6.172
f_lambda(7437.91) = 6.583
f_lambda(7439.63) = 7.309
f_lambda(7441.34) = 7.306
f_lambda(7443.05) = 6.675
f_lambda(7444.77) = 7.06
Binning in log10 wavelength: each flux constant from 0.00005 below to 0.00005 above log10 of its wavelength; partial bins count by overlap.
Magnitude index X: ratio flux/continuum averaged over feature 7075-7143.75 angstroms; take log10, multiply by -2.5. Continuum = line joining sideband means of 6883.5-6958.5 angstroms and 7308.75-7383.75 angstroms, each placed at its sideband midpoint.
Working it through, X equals 0.09 mag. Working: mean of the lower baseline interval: 7.38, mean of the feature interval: 6.77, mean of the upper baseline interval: 7.27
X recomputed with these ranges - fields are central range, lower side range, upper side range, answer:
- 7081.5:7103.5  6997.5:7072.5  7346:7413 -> 0.20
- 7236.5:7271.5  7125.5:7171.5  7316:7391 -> -0.04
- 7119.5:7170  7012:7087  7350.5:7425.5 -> 0.01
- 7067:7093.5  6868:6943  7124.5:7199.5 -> 0.07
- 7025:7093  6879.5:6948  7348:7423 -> 0.04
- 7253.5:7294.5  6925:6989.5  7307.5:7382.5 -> -0.04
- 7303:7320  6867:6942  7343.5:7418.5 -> 0.01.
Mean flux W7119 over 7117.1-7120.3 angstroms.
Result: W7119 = 7.37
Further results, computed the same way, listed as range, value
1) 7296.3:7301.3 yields 6.7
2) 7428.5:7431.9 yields 7.46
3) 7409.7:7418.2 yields 6.48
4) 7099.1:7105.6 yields 6.42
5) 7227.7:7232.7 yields 7.67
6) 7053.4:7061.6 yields 7.21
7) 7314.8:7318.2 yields 7.43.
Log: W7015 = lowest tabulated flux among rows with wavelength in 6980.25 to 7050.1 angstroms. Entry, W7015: 6.27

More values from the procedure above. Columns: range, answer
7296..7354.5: 5.165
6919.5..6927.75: 6.788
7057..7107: 5.279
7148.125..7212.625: 6.198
